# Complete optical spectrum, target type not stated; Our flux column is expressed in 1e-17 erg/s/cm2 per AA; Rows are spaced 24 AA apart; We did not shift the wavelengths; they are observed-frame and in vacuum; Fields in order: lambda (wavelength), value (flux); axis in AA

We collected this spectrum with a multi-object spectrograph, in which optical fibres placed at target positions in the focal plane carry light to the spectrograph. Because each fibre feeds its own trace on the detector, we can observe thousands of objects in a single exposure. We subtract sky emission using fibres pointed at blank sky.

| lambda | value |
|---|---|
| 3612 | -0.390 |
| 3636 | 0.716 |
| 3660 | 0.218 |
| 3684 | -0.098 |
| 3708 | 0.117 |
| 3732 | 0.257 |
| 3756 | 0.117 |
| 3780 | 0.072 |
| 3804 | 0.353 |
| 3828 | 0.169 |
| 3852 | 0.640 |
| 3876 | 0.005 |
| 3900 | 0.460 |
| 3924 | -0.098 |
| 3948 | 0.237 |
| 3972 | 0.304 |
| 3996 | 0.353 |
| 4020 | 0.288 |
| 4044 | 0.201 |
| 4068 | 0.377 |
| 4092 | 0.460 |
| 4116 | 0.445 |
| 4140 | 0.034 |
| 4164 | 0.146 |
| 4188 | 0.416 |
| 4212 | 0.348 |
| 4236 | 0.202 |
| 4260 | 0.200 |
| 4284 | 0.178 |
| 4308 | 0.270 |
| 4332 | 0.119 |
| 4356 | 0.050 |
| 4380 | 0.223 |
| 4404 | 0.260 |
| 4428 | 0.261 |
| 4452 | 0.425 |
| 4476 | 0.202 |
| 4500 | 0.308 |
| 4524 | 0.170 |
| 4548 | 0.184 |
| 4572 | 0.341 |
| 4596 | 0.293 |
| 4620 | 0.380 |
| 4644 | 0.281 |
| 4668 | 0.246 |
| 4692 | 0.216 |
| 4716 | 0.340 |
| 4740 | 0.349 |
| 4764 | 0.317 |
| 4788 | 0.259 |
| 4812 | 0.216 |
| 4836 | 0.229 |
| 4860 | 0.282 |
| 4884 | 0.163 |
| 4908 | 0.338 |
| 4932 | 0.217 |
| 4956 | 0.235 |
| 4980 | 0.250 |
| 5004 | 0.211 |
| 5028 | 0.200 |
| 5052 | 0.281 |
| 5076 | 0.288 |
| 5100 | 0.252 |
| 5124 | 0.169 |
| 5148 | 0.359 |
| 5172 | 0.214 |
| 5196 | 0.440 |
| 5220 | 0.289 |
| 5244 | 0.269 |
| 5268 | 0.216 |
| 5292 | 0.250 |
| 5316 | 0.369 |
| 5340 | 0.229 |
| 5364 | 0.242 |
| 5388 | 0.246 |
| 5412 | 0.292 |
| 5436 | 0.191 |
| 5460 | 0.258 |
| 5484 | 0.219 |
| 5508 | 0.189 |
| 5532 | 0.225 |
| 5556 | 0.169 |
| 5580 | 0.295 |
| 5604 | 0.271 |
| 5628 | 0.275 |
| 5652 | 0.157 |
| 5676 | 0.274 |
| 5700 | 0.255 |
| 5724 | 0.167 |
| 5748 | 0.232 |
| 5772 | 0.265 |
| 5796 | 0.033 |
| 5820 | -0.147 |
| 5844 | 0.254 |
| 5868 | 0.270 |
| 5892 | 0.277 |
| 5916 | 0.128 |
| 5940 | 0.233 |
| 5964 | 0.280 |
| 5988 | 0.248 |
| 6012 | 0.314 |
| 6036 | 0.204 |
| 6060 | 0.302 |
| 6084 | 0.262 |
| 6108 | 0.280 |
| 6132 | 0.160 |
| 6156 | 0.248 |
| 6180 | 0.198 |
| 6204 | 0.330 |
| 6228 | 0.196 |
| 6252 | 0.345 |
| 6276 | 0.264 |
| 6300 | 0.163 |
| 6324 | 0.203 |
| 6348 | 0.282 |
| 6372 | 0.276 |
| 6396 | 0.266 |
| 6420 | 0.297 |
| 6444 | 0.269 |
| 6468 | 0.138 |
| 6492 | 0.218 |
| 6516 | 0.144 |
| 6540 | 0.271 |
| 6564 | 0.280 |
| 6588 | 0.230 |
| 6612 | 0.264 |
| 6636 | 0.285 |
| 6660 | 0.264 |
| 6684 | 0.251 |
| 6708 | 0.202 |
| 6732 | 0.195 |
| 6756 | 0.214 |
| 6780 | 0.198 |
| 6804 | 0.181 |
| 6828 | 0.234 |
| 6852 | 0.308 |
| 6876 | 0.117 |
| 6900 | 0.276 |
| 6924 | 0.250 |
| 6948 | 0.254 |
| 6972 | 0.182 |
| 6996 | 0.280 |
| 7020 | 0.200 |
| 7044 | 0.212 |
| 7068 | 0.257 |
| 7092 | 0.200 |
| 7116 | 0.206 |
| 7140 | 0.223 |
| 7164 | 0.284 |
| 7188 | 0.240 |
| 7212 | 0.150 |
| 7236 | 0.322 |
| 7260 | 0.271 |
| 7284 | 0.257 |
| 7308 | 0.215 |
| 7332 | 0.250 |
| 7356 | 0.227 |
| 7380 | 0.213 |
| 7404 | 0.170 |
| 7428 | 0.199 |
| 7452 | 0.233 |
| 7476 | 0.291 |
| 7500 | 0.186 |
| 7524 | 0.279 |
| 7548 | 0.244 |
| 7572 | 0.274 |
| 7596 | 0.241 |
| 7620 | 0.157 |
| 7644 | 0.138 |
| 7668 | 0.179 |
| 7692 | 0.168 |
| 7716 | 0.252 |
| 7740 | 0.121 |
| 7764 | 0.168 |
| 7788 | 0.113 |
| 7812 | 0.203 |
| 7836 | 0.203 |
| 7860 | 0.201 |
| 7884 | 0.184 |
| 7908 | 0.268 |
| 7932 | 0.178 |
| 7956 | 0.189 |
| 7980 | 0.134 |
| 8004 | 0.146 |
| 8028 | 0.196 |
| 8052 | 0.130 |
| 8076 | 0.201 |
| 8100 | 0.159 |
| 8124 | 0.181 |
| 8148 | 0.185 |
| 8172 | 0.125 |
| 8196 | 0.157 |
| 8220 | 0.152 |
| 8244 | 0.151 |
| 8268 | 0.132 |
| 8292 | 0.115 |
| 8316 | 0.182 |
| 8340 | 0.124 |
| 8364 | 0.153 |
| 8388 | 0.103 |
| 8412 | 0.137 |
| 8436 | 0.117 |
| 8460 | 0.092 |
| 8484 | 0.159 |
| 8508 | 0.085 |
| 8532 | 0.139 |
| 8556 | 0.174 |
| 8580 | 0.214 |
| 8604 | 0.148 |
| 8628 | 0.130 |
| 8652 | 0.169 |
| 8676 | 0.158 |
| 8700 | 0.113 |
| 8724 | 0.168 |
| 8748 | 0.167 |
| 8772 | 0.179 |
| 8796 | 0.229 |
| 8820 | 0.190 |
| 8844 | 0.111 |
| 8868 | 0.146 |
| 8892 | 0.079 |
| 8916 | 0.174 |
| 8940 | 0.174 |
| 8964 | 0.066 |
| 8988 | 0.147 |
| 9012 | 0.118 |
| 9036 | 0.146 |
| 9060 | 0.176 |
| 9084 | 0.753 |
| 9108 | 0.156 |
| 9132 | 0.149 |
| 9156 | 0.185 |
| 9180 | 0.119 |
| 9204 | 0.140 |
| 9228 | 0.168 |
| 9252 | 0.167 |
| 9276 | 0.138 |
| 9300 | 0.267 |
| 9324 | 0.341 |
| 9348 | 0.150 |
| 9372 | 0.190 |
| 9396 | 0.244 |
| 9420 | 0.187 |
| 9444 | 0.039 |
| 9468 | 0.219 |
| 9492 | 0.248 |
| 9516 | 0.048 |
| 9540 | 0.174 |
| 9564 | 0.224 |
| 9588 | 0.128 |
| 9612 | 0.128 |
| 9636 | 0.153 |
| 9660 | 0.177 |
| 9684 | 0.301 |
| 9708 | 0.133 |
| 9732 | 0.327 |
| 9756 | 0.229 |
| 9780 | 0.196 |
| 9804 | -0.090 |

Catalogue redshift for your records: 1.437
